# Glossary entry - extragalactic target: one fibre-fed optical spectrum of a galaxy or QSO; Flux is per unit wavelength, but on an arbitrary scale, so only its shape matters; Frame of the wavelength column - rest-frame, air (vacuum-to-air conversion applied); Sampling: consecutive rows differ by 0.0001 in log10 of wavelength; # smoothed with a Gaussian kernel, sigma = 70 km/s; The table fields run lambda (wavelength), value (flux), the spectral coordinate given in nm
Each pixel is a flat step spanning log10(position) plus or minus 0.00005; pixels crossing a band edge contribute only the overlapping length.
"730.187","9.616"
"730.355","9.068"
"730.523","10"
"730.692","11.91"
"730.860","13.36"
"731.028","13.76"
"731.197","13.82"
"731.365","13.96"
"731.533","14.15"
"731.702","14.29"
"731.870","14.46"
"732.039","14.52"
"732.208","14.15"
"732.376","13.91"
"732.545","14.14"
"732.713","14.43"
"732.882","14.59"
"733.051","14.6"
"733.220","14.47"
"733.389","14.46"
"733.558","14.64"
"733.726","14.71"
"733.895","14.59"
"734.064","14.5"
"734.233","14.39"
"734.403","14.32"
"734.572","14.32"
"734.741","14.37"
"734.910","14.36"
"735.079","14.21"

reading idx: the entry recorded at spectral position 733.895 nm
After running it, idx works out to 14.59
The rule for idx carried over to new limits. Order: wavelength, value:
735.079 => 14.21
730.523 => 10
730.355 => 9.068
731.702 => 14.29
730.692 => 11.91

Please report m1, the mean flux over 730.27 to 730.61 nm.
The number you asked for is 9.54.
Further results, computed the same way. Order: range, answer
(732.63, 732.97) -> 14.5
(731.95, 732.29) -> 14.3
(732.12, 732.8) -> 14.2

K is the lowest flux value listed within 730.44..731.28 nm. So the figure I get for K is 10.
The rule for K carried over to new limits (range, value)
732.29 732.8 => 13.91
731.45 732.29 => 14.15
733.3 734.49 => 14.32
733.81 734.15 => 14.5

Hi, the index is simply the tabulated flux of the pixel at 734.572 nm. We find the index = 14.32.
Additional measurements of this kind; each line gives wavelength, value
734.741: 14.37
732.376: 13.91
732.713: 14.43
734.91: 14.36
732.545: 14.14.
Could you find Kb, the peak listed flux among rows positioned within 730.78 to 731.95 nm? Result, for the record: 14.46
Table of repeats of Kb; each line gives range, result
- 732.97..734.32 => 14.71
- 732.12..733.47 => 14.6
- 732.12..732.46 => 14.15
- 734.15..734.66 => 14.39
